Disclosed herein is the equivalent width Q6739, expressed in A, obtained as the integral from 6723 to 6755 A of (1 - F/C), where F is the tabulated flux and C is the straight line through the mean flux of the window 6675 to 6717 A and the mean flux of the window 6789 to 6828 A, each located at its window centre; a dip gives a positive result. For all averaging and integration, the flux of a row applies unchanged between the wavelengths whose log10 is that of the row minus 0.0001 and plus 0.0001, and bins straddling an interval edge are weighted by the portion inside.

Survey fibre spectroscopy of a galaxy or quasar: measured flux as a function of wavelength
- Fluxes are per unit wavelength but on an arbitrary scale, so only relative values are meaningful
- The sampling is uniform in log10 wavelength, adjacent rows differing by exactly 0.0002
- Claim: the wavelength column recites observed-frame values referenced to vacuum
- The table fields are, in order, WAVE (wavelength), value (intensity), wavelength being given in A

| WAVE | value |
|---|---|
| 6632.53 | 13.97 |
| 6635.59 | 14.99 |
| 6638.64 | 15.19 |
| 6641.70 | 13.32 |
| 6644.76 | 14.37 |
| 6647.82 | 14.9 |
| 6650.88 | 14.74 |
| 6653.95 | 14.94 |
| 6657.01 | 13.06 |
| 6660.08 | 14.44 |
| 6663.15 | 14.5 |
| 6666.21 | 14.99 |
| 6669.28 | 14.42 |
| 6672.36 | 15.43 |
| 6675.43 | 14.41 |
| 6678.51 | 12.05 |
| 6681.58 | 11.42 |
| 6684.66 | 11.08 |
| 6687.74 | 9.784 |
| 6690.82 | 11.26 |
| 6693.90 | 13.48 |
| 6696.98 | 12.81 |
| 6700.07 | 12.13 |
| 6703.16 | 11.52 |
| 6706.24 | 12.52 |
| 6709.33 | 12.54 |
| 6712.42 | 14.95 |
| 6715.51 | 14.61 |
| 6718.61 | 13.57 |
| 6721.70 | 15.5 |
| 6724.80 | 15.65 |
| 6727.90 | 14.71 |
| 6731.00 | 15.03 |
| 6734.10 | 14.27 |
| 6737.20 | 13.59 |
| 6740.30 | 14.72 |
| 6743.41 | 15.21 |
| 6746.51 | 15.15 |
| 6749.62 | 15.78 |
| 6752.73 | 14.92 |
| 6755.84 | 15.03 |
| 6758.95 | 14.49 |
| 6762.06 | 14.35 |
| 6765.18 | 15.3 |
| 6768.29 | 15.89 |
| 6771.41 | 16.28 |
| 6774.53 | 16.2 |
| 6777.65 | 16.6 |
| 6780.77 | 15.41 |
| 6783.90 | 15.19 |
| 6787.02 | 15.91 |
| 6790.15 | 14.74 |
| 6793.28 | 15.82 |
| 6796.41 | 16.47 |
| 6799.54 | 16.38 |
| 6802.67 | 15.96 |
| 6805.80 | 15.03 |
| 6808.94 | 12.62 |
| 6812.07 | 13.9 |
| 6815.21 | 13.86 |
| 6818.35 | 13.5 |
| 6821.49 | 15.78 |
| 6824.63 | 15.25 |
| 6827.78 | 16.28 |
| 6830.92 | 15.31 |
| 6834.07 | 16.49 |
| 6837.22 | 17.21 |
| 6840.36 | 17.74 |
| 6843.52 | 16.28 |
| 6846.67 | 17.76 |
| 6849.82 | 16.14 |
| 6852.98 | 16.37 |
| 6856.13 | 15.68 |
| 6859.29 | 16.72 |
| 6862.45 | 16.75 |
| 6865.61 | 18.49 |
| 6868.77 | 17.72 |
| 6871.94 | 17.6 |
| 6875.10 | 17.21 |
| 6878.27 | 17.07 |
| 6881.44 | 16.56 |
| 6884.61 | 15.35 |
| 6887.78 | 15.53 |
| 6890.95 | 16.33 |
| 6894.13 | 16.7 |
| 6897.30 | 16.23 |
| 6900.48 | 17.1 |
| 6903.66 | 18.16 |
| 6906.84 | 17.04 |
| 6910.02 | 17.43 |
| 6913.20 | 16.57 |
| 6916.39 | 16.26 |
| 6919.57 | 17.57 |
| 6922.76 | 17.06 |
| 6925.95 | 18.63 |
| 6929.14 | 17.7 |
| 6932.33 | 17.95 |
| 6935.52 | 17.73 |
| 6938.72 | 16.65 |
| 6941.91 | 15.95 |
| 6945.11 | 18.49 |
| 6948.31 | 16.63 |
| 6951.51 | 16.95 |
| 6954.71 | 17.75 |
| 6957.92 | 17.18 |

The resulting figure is -3.6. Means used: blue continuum 12.4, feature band 14.9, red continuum 15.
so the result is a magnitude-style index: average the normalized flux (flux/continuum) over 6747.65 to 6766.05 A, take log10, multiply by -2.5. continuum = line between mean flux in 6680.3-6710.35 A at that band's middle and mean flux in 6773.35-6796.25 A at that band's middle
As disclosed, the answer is -0.03 mag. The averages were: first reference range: 11.8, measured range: 15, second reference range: 15.7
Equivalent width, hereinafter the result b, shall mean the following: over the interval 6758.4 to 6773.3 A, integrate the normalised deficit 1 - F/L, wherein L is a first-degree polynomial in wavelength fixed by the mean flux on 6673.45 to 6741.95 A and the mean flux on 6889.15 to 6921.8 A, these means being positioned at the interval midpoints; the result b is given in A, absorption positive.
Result -1.0 A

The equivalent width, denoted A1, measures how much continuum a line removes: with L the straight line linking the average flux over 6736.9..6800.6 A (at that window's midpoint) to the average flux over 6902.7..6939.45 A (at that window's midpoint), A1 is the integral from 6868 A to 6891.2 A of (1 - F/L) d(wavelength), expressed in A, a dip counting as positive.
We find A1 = 0.3 A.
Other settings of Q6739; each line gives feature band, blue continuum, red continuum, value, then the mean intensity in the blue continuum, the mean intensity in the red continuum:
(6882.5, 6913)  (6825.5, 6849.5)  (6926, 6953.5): 0.7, 16.7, 17.3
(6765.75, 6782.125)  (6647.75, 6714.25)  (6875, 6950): -1.5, 13.2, 17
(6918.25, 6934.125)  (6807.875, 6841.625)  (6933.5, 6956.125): -0.8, 15.3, 17.2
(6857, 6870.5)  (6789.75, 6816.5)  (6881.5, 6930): -1.0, 15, 16.9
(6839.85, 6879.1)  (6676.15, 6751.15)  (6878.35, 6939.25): -2.2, 13.5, 17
